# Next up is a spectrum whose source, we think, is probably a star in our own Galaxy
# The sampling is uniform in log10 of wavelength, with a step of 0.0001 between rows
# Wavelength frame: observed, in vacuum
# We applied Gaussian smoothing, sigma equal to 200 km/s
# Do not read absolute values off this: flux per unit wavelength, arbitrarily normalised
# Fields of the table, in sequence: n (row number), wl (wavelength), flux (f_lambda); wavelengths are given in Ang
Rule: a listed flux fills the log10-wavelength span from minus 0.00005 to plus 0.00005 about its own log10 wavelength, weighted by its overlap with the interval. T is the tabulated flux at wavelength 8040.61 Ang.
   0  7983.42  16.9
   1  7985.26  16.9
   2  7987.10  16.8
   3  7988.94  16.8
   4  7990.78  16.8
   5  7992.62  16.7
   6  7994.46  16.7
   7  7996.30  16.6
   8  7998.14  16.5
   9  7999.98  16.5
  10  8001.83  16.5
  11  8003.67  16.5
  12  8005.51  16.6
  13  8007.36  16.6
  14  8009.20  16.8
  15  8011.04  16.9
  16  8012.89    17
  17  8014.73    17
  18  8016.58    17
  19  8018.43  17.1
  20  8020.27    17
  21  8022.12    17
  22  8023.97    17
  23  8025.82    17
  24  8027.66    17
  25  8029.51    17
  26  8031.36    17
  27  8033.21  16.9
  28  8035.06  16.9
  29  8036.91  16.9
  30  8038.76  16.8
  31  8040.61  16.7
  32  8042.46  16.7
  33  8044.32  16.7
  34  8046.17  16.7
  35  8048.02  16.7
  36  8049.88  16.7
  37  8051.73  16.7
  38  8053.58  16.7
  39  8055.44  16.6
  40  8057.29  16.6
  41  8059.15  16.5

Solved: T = 16.7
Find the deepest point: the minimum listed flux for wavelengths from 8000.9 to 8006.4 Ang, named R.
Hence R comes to 16.5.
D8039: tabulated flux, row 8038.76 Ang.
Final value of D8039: 16.8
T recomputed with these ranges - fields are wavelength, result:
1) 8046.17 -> 16.7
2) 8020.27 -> 17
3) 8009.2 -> 16.8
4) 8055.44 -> 16.6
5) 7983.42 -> 16.9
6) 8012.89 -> 17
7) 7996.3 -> 16.6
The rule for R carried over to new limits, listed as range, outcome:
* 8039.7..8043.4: 16.7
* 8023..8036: 16.9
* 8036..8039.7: 16.8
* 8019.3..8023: 17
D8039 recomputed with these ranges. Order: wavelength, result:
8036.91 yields 16.9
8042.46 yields 16.7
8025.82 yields 17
